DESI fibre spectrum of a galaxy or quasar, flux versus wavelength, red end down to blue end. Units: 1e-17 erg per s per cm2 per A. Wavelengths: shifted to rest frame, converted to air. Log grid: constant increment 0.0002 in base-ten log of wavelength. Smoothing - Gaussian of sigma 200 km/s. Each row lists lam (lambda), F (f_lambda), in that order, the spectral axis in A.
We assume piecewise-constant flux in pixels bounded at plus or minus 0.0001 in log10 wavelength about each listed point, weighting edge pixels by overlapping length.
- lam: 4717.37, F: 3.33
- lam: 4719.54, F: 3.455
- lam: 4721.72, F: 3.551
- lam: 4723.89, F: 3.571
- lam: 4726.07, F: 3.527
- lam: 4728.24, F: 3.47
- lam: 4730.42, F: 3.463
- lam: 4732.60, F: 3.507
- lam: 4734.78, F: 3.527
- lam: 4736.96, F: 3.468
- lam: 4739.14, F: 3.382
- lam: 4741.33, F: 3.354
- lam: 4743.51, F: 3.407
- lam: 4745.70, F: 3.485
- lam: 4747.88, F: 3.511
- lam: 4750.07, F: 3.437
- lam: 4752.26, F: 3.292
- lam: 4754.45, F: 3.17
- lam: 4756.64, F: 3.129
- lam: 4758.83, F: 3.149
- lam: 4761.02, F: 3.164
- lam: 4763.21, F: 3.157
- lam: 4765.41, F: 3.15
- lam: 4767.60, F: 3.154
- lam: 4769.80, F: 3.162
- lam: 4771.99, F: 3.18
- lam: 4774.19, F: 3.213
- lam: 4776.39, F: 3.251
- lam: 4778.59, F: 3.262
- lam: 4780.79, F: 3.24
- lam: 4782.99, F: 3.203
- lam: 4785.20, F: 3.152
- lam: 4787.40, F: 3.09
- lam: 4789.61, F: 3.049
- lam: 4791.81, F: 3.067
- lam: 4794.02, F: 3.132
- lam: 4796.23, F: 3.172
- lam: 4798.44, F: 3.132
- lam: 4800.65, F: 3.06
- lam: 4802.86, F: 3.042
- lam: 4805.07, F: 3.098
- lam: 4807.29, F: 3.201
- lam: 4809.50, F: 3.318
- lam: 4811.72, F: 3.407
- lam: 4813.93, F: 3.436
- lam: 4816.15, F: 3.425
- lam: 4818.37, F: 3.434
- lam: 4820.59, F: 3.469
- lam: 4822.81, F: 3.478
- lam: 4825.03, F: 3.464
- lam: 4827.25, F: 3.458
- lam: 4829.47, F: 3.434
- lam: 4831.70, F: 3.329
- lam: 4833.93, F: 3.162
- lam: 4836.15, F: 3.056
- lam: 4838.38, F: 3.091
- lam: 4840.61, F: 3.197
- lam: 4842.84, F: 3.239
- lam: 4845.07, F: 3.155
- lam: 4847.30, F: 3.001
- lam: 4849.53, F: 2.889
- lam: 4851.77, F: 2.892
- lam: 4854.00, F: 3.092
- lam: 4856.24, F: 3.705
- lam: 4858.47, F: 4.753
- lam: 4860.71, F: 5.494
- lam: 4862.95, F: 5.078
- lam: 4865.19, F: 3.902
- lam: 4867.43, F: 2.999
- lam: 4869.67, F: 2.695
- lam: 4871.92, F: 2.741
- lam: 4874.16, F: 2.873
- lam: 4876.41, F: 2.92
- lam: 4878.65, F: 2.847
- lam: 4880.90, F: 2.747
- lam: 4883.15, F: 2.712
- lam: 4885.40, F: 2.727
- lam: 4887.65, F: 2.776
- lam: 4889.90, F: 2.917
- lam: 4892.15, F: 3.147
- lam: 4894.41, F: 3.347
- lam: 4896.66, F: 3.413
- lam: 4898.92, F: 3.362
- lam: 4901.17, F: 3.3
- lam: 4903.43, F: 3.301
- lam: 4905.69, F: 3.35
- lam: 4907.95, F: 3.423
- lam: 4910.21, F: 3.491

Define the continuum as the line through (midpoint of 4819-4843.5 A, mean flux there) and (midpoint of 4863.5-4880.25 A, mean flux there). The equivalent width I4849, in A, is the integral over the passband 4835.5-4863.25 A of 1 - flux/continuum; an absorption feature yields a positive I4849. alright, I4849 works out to -3.2 A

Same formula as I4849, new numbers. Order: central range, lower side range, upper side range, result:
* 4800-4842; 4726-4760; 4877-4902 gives -1.3 A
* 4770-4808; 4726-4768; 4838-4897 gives 1.9 A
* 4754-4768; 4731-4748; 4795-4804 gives 0.7 A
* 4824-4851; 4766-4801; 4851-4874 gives 2.5 A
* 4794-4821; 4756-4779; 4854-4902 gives -0.1 A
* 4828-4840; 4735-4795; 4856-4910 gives 0.3 A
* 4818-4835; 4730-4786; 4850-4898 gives -0.5 A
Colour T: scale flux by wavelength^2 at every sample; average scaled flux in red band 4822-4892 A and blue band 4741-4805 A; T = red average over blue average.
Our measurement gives 1.06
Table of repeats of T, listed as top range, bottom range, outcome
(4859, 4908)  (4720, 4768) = 1.03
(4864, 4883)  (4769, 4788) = 0.96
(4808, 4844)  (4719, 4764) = 1.02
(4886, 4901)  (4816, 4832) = 0.94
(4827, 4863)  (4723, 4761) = 1.07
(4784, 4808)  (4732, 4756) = 0.93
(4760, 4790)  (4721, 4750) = 0.93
